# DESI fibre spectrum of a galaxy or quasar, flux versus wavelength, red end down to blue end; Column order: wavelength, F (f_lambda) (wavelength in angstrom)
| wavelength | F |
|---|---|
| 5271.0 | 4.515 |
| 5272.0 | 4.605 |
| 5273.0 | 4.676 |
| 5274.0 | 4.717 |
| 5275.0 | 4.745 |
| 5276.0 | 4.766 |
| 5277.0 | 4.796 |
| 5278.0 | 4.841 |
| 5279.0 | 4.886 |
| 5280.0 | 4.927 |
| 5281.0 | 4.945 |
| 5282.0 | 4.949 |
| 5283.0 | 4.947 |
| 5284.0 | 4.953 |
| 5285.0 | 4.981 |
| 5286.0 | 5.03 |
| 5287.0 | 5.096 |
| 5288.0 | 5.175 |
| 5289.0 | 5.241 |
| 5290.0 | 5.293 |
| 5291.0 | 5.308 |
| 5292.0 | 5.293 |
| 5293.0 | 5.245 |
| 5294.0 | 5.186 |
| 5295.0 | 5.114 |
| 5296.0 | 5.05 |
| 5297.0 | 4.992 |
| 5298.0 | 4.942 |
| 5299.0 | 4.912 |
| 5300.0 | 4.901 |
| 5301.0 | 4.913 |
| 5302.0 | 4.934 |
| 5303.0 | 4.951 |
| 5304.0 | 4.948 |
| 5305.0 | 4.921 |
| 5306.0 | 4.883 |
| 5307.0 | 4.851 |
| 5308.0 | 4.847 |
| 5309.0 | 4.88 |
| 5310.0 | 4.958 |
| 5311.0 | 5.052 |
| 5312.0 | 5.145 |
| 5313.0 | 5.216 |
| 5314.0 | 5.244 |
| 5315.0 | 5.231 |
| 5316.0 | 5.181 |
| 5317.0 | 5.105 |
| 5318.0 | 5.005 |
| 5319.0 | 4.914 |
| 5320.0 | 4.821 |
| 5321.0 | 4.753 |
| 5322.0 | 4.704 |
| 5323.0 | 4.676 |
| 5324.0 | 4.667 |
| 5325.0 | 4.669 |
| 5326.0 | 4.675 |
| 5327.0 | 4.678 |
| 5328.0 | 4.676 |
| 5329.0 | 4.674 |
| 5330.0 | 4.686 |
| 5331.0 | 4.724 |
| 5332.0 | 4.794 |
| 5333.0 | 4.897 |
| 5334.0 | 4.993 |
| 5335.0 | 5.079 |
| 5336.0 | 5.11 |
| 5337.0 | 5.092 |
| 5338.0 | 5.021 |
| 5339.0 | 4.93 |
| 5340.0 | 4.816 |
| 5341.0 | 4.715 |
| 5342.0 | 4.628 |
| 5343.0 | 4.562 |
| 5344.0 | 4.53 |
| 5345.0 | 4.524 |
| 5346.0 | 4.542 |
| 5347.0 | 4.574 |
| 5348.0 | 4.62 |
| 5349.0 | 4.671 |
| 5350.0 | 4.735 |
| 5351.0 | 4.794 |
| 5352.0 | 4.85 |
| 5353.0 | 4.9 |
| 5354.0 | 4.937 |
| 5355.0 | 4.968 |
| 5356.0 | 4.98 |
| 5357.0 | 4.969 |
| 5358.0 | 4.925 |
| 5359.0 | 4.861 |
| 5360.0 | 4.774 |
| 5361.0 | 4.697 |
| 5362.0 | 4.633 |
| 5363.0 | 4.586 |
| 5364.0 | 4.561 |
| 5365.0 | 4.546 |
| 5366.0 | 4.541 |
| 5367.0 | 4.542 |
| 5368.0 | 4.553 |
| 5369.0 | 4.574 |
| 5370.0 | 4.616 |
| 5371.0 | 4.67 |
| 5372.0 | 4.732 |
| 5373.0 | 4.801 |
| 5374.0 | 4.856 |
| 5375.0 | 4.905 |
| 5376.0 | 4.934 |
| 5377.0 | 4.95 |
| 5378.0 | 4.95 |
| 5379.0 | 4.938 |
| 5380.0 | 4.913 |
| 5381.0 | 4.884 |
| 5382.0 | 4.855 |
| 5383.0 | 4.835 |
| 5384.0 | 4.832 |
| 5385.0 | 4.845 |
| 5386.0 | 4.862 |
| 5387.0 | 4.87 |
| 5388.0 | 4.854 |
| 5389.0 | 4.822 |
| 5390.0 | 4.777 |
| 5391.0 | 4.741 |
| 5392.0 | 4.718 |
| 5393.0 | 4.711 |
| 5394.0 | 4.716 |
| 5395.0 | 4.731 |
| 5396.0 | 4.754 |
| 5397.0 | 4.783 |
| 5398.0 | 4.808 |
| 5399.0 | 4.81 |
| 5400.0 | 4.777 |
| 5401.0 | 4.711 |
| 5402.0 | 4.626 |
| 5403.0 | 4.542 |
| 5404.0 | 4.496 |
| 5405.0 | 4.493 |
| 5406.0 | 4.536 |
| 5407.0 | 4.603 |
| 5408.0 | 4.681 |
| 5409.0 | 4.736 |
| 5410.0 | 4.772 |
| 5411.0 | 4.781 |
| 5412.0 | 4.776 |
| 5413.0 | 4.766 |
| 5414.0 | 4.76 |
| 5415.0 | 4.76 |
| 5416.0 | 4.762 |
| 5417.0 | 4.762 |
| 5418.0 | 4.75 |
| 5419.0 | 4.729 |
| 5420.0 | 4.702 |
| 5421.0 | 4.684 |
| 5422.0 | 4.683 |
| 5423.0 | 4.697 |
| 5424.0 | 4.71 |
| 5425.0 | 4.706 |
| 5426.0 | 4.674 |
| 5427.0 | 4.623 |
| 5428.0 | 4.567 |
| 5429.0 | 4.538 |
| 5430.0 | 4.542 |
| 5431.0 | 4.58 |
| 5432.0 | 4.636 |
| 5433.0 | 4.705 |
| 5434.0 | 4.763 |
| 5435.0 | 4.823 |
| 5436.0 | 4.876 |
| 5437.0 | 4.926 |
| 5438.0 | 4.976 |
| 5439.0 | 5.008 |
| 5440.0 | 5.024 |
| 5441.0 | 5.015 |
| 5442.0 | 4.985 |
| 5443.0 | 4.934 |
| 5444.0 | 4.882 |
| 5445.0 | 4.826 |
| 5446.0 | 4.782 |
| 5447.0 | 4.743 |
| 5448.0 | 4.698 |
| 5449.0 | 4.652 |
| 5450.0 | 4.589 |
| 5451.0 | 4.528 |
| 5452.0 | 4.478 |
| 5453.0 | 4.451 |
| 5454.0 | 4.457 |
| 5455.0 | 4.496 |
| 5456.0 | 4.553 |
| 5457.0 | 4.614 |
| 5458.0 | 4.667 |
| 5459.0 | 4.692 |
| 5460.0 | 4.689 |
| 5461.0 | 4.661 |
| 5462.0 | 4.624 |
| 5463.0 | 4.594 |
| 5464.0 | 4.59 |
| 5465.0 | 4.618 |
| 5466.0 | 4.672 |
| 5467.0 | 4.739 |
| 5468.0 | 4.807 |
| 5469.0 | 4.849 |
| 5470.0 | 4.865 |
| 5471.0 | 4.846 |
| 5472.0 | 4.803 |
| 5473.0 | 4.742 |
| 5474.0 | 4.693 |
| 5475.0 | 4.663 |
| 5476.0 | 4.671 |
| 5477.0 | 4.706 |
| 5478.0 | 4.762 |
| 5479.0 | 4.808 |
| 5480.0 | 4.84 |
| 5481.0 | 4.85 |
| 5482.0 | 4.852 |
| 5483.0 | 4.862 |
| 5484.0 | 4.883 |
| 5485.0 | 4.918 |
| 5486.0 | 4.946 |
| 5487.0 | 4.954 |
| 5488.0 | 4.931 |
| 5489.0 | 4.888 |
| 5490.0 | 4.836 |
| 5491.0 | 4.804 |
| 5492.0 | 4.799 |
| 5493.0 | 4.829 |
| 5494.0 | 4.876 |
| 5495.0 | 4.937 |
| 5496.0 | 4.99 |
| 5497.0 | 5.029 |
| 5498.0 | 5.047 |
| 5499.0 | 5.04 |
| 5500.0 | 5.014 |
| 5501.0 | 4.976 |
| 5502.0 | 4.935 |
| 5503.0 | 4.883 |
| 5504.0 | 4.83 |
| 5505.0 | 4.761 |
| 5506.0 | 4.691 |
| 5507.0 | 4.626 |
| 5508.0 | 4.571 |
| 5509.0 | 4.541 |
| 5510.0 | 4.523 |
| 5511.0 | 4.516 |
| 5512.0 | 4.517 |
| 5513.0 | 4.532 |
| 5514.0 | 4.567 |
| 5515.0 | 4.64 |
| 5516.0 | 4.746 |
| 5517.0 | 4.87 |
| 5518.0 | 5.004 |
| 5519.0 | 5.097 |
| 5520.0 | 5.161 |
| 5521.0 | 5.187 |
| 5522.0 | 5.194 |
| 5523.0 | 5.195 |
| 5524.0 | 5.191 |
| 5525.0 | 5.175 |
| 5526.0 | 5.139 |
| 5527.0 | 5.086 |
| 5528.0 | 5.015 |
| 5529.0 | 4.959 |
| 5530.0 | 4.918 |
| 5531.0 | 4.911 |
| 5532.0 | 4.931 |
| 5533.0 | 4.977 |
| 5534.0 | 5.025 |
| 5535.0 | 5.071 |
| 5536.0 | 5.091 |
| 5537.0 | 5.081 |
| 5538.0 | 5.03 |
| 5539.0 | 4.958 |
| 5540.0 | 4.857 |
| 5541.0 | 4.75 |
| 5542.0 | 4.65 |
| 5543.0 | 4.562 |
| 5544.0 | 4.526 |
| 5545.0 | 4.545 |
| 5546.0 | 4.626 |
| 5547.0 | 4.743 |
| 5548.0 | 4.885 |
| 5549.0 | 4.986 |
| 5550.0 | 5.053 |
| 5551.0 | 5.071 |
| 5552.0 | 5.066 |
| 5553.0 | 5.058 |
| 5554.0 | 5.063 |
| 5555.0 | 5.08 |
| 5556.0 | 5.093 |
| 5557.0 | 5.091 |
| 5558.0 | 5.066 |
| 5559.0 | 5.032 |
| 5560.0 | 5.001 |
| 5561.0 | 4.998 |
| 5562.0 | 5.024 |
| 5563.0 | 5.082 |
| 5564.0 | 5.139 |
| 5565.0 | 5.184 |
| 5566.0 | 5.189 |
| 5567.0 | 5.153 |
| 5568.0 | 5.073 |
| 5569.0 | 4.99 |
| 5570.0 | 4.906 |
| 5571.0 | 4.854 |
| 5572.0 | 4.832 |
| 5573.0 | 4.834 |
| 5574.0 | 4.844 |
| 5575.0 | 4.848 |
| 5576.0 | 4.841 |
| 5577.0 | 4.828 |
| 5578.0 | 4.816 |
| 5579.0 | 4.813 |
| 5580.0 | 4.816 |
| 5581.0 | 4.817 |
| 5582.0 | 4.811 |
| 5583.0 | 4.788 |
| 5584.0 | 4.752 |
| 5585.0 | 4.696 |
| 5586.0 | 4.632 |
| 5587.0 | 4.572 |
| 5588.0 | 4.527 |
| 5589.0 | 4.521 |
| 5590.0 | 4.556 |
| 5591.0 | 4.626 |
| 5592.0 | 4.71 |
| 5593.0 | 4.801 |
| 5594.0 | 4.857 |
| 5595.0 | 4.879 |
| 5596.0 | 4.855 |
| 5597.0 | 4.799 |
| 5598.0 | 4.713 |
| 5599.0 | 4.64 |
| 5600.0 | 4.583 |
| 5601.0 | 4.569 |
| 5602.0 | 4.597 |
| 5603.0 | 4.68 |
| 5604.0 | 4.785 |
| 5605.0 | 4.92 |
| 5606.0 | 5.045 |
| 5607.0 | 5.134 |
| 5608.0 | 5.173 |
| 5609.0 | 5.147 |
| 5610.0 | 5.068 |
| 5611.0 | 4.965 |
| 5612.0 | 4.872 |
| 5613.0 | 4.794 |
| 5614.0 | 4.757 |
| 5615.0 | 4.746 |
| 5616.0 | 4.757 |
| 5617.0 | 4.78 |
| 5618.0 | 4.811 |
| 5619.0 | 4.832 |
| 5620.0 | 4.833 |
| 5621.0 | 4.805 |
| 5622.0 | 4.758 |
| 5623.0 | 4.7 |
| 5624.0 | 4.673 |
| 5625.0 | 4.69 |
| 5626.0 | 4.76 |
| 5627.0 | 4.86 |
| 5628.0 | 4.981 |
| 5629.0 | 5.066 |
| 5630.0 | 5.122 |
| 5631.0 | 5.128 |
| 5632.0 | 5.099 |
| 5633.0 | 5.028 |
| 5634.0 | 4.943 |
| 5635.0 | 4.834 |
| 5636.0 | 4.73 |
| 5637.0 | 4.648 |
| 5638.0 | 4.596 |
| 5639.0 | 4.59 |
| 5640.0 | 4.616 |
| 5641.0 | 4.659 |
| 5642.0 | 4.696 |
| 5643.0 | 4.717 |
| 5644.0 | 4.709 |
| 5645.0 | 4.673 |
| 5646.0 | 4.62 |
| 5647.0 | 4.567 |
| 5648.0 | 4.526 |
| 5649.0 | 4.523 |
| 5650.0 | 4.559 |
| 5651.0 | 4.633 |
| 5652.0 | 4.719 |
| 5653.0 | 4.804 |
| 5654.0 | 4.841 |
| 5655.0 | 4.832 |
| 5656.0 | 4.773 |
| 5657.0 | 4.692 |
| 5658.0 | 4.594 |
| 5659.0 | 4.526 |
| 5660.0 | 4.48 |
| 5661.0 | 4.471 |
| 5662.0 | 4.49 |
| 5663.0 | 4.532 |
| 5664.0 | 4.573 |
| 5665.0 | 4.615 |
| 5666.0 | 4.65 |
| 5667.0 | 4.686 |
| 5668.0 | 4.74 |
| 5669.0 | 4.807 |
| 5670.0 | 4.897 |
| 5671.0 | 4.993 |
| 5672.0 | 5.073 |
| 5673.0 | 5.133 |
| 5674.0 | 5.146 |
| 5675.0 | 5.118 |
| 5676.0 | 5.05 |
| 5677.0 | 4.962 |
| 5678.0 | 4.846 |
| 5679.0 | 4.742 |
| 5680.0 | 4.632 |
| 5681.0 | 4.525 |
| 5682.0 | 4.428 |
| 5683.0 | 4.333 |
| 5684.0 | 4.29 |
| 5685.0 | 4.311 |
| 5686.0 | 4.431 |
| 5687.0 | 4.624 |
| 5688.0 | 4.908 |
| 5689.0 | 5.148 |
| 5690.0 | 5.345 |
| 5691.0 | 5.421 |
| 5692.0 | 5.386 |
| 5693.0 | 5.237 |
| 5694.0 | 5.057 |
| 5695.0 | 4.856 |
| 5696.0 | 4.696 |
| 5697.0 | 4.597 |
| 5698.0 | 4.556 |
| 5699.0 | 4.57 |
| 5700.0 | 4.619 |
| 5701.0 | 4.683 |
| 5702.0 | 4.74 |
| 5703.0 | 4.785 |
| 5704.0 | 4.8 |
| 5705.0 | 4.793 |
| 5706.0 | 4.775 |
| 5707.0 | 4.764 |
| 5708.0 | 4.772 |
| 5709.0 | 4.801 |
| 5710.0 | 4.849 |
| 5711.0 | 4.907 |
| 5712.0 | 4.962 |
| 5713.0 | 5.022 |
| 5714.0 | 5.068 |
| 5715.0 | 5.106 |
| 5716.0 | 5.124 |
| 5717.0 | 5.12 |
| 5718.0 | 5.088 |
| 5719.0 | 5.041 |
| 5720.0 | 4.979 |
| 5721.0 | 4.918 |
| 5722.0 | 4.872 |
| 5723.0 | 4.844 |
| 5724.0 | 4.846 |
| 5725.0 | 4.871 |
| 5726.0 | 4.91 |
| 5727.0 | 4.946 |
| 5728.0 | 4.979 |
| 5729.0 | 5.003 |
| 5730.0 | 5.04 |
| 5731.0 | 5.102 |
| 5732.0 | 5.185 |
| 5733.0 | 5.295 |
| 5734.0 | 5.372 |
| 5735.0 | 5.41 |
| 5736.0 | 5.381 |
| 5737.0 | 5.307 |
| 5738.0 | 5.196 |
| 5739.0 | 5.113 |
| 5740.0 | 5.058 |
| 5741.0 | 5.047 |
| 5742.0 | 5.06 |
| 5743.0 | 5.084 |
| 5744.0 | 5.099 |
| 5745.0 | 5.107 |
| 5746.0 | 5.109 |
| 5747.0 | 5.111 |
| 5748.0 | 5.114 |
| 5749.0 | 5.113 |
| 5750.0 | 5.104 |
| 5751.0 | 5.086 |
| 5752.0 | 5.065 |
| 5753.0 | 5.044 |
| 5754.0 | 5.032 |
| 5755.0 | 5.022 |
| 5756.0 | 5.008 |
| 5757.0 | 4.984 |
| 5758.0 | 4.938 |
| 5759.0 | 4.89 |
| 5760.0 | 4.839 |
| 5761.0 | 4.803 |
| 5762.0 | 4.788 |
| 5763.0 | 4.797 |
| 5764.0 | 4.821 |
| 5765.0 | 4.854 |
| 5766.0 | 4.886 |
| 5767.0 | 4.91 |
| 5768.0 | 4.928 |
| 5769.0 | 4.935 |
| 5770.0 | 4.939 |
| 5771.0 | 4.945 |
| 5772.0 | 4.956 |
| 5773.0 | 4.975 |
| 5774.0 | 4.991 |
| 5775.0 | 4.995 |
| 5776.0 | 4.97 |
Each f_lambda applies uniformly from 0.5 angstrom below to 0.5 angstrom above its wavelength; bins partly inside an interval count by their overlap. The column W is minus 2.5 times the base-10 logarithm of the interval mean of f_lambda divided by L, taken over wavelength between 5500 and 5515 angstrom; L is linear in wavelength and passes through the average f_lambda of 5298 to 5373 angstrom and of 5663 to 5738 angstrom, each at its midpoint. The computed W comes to 0.04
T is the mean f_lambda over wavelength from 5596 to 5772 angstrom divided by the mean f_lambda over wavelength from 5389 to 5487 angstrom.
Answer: 1.03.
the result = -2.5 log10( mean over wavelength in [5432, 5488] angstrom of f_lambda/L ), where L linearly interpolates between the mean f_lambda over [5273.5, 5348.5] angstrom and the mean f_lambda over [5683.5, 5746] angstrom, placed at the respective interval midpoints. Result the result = 0.04 mag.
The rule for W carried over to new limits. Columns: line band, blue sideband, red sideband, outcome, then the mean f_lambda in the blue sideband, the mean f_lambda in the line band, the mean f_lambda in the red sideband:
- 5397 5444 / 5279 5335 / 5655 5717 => 0.04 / 4.96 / 4.74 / 4.8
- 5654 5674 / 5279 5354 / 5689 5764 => 0.06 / 4.91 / 4.73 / 4.99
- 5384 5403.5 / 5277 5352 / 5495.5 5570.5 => 0.03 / 4.91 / 4.76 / 4.93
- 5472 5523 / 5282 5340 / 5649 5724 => 0.01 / 4.97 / 4.83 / 4.81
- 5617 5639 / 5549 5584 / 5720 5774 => 0.03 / 4.97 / 4.84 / 5.02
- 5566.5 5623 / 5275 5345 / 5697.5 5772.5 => 0.03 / 4.93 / 4.81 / 4.97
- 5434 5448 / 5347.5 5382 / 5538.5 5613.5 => -0.02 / 4.78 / 4.9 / 4.86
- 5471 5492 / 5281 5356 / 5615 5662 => 0.00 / 4.91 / 4.82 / 4.74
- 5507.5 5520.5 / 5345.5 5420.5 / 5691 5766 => 0.03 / 4.75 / 4.71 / 4.98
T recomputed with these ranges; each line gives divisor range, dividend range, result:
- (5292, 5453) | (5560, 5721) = 1.00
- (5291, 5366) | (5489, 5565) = 1.01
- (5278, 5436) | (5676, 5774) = 1.02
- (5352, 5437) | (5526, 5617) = 1.03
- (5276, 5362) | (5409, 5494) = 0.97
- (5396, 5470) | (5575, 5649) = 1.02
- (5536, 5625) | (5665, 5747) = 1.01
